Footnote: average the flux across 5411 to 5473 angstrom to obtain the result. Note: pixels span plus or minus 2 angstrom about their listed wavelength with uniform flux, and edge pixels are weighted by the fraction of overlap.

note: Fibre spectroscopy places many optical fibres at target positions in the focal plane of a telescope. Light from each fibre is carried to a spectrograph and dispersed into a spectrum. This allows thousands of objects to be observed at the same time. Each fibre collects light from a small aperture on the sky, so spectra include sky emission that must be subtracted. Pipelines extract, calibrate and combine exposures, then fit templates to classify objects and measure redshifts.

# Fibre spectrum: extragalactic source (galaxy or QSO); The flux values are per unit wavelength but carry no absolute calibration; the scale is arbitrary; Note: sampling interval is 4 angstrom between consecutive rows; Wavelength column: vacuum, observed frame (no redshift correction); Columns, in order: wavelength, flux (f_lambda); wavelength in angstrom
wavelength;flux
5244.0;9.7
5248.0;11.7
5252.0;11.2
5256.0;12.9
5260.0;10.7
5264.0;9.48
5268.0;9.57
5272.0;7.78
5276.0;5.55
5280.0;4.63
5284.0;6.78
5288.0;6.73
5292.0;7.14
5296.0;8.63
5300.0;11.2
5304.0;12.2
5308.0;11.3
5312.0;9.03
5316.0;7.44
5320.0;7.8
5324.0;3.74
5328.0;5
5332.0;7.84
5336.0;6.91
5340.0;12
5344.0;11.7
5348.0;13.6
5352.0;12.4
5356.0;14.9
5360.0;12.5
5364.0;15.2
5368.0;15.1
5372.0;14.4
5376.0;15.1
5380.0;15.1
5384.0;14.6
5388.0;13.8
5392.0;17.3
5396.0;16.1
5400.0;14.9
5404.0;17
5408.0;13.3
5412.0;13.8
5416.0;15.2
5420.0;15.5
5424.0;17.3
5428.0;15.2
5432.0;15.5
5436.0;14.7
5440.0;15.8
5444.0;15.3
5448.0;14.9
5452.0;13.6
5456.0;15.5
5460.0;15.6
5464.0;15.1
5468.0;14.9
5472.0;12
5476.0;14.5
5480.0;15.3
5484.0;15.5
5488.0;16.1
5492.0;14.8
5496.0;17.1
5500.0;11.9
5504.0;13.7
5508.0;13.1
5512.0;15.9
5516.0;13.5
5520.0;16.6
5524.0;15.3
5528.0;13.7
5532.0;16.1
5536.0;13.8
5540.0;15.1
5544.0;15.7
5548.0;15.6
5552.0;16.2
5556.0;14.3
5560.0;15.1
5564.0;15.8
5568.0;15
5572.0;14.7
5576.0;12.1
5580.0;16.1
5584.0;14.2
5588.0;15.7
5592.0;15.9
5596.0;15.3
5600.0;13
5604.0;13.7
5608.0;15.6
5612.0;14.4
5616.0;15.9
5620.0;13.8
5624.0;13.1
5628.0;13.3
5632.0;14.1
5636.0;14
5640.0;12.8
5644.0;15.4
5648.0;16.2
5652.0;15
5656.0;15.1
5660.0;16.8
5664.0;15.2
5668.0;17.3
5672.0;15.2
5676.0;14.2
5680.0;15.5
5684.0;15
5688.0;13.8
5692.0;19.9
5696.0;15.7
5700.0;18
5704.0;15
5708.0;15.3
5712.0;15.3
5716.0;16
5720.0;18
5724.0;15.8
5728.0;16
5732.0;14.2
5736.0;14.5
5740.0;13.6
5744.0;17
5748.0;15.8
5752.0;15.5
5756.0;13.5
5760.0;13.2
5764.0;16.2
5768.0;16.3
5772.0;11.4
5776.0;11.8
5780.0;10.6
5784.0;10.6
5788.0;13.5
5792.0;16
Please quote 15.1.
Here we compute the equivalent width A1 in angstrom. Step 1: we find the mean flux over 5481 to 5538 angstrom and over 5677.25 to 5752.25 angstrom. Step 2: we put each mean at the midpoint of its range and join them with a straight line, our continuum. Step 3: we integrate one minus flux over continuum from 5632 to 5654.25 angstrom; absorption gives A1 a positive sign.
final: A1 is 1.2 angstrom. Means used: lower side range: 14.8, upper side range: 15.8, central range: 14.6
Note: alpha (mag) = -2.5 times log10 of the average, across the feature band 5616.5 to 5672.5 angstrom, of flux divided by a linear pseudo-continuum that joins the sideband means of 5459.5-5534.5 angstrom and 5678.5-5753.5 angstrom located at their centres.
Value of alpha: 0.045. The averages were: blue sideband 14.8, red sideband 15.8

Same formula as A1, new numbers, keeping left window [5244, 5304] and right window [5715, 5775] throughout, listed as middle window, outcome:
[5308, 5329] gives 5.3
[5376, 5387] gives -4.7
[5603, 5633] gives -1.9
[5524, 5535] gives -2.3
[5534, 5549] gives -3.1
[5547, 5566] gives -4.1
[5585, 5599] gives -2.4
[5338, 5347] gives -2.0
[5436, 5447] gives -4.1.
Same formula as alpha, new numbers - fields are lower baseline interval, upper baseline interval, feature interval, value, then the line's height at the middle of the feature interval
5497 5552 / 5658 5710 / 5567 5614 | 0.042 mag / 15.2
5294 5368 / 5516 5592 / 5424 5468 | -0.192 mag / 12.8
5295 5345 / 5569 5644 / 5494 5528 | -0.168 mag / 12.5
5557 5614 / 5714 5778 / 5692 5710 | -0.108 mag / 14.9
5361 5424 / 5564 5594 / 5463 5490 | 0.018 mag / 15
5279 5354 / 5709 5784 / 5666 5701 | -0.165 mag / 13.8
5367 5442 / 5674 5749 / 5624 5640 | 0.150 mag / 15.6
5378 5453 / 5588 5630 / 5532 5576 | -0.026 mag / 14.7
